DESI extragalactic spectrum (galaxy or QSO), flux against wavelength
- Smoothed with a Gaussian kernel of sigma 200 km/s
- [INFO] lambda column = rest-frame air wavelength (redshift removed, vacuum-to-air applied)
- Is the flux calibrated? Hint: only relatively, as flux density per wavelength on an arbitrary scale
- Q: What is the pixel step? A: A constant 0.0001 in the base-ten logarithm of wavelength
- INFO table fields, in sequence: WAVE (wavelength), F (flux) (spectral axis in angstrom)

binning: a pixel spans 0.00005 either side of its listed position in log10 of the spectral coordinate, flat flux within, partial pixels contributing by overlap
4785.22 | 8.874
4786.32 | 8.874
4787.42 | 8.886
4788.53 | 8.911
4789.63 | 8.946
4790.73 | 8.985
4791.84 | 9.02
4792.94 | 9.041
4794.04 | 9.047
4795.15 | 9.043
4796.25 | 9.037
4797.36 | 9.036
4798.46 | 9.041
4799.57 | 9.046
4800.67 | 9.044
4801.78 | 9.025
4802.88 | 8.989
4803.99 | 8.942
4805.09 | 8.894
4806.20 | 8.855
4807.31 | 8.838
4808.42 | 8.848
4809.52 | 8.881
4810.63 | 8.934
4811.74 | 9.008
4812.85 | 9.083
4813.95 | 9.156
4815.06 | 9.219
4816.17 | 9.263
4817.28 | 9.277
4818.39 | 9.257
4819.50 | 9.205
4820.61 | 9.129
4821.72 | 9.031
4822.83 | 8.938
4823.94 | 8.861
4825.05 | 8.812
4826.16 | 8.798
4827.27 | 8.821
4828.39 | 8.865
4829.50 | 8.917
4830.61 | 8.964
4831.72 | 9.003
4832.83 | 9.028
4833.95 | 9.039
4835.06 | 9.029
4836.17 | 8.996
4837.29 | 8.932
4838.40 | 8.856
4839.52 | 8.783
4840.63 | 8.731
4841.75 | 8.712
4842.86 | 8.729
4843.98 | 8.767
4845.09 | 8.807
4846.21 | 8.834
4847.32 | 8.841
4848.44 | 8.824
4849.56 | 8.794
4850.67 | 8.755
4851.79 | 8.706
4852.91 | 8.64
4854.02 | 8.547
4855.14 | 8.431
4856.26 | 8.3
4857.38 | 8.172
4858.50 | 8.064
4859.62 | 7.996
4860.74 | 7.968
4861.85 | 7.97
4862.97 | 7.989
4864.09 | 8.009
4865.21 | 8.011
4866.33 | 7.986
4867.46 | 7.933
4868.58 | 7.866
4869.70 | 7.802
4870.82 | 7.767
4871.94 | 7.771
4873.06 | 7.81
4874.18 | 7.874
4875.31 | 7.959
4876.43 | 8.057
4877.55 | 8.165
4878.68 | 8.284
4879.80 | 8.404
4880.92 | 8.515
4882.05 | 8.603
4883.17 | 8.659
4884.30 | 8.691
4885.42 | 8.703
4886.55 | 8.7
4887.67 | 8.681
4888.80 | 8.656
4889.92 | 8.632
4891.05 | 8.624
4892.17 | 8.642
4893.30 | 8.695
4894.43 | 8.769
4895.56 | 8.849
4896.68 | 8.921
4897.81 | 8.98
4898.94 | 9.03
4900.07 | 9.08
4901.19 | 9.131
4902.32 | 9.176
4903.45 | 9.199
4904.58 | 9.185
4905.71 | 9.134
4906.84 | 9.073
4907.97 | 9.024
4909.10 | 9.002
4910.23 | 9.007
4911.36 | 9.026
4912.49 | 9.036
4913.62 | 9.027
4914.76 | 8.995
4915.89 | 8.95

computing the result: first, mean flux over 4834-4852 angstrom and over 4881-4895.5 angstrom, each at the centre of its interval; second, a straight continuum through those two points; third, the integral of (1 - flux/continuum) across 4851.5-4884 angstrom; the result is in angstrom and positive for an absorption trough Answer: 2.2 angstrom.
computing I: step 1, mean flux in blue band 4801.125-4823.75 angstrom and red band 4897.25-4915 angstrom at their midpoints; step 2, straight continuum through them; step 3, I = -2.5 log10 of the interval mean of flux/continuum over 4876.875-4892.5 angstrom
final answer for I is 0.06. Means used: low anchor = 9.04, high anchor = 9.07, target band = 8.57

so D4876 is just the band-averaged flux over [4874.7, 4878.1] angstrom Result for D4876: 8.05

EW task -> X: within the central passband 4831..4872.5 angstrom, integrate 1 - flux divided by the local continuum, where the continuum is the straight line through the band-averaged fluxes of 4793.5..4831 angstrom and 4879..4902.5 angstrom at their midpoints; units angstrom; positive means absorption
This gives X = 1.9 angstrom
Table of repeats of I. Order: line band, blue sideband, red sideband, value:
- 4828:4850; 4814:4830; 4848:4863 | -0.021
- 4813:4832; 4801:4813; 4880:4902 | -0.016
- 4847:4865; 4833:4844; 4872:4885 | 0.030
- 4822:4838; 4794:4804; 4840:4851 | -0.008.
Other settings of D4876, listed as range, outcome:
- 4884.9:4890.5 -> 8.67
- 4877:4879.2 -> 8.2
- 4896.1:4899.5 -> 8.98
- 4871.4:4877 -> 7.9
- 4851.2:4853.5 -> 8.68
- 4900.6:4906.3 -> 9.17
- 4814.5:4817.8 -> 9.24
